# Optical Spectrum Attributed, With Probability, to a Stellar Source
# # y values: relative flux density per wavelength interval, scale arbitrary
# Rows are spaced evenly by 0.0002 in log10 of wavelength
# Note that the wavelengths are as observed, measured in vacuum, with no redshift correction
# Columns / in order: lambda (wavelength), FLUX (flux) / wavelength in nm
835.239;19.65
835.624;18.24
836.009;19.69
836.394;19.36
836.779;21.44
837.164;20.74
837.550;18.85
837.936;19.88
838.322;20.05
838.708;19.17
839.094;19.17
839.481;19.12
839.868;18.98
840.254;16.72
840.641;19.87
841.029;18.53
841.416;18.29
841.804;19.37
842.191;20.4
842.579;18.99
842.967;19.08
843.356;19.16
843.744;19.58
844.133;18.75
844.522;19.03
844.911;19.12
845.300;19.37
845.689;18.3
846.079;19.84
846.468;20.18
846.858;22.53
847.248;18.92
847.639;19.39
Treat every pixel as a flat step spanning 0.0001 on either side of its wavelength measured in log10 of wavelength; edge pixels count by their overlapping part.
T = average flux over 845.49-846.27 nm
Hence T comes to 19.1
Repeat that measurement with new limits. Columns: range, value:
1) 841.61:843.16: 19.5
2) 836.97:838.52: 19.9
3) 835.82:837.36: 20.3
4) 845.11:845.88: 18.8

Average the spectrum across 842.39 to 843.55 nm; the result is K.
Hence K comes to 19.1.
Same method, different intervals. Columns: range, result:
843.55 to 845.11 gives 19.1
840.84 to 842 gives 18.7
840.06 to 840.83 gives 18.3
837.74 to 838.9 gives 19.7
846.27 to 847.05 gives 21.4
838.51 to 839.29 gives 19.2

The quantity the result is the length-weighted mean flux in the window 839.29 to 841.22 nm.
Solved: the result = 18.6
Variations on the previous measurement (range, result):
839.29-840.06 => 19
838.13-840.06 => 19.3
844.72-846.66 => 19.4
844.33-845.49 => 19.2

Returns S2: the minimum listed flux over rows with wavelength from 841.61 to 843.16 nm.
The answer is 18.99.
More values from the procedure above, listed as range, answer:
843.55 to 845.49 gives 18.75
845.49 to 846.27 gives 18.3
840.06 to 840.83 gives 16.72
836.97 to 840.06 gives 18.85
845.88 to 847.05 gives 19.84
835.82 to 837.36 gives 19.36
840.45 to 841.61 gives 18.29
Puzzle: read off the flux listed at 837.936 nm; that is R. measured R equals 19.88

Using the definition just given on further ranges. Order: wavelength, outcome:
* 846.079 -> 19.84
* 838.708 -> 19.17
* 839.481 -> 19.12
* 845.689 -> 18.3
